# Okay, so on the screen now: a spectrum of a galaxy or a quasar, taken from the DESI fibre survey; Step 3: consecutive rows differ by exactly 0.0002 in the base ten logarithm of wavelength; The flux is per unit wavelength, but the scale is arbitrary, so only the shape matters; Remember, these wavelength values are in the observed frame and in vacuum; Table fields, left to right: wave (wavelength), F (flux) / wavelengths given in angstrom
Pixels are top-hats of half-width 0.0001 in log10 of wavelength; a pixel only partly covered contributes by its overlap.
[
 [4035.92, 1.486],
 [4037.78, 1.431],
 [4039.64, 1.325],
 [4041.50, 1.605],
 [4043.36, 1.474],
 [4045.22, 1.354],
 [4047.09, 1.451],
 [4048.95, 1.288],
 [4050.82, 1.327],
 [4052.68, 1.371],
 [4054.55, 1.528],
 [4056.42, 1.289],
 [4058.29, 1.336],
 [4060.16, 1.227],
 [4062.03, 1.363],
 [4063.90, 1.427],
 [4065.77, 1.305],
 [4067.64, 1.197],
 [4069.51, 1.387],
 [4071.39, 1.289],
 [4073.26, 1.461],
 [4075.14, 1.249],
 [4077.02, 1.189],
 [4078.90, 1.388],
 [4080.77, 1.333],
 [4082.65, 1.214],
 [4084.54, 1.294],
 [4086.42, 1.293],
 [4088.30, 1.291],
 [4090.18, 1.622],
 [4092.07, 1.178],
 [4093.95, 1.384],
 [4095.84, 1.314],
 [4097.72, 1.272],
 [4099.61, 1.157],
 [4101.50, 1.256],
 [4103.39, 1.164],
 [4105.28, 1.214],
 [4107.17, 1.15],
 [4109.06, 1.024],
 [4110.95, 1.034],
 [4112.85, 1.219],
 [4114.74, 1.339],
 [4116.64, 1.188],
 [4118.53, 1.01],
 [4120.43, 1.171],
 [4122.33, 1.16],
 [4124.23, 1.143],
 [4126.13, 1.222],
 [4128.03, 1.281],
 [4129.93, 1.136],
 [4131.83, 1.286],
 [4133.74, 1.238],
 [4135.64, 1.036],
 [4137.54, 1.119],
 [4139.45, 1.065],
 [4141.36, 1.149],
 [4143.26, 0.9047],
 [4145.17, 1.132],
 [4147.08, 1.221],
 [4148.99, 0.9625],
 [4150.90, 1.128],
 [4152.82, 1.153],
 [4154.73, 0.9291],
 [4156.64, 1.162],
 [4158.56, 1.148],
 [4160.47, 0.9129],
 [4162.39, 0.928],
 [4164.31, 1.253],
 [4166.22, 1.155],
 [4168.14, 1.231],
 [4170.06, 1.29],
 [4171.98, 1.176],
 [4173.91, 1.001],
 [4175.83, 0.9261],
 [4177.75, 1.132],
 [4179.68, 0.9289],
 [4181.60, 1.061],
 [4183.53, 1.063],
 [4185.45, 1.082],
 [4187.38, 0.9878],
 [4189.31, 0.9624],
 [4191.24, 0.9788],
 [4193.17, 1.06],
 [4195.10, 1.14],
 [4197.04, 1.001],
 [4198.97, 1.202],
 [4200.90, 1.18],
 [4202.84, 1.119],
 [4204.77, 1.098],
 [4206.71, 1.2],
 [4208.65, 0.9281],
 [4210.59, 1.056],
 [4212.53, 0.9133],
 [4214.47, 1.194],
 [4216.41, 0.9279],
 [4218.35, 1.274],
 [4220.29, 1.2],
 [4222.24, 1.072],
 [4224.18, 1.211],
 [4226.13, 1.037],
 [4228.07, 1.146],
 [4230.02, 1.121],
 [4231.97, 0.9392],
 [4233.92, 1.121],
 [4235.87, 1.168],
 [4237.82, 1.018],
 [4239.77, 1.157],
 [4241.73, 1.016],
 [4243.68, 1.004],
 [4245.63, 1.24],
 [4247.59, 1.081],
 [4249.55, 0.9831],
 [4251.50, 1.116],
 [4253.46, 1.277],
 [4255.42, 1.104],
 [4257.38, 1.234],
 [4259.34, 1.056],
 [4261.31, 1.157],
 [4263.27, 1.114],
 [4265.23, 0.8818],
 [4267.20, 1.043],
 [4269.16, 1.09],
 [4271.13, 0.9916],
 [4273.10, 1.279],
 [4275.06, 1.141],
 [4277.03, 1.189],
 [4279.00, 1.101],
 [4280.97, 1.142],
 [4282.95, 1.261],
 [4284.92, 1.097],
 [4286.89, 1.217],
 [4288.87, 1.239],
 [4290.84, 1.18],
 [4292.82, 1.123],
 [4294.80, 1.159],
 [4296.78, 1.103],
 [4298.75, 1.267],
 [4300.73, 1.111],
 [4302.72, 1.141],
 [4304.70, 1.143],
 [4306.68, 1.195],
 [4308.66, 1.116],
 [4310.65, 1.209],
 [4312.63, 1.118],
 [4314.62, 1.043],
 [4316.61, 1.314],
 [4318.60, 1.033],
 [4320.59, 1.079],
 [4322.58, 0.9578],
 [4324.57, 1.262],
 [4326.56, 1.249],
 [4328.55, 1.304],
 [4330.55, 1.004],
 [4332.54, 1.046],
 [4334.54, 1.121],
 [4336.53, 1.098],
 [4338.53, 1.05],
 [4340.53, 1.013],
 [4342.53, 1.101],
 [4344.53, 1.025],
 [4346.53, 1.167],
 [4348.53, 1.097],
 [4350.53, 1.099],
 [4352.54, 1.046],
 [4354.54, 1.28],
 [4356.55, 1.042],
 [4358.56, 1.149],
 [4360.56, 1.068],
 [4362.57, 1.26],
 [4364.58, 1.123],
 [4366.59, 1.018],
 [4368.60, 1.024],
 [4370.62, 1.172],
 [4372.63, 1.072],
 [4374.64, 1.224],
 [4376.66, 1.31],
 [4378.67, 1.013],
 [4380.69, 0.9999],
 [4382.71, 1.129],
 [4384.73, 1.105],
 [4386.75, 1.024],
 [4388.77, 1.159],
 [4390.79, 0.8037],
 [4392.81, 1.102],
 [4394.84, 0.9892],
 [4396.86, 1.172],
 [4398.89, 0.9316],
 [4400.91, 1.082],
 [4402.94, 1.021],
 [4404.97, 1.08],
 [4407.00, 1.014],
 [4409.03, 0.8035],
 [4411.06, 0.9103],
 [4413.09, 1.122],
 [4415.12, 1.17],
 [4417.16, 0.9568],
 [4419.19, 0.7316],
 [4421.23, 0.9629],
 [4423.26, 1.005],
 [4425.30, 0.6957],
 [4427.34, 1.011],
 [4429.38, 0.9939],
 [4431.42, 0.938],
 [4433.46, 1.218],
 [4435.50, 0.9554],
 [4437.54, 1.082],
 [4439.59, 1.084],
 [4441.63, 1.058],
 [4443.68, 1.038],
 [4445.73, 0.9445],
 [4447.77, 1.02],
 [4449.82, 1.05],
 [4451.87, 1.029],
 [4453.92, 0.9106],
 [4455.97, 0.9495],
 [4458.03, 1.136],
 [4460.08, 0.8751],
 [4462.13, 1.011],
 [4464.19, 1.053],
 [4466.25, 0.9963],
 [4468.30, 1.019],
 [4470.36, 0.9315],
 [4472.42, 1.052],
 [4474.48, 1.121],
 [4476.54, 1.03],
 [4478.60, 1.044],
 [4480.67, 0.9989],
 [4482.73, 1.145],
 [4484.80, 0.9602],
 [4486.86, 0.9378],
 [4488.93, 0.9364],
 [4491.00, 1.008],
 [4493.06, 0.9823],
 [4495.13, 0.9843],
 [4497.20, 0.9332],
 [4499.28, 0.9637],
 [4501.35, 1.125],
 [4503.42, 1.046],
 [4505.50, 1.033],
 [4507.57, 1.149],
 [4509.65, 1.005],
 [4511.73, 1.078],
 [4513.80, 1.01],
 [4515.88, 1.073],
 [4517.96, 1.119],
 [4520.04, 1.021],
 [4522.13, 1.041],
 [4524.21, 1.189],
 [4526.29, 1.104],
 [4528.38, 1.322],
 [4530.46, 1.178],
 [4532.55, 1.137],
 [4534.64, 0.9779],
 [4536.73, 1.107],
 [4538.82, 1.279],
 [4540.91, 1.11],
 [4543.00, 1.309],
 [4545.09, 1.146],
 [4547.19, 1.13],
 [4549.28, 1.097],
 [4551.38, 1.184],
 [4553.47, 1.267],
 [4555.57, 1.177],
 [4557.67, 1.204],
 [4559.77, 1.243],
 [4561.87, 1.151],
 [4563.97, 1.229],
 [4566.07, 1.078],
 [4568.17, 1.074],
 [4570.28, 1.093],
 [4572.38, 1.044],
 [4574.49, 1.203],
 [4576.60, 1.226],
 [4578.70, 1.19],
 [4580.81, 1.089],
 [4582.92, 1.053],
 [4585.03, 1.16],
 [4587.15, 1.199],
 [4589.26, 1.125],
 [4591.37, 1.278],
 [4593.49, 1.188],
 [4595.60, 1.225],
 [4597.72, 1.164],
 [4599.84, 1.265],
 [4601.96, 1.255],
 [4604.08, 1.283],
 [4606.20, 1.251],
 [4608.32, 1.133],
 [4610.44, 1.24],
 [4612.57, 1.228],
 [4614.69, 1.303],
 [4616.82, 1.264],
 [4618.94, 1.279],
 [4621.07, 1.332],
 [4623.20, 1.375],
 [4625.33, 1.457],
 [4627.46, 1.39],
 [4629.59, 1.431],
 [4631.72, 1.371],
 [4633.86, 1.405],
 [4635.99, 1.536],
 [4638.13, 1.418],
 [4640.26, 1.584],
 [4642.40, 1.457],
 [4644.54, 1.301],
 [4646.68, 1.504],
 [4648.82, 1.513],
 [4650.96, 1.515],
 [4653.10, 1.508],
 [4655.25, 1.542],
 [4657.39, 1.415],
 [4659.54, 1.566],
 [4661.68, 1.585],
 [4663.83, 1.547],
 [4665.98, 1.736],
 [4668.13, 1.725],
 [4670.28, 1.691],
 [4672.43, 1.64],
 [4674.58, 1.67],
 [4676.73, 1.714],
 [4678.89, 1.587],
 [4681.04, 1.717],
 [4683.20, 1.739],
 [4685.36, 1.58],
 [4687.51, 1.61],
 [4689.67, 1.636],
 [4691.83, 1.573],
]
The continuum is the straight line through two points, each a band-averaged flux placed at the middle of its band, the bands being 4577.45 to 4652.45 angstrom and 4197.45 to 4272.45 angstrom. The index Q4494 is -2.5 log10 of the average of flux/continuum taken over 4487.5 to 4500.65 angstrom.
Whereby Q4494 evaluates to 0.267 mag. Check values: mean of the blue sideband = 1.1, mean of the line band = 0.971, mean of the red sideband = 1.31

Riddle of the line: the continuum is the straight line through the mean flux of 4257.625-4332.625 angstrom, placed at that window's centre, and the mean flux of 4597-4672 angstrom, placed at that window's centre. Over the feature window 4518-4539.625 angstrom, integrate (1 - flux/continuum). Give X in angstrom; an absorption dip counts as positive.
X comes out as 3.23 angstrom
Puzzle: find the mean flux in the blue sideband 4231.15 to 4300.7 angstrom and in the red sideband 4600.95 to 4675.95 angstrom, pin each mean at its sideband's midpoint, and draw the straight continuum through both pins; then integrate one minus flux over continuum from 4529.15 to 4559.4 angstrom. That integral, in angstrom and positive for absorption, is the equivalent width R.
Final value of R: 4.3 angstrom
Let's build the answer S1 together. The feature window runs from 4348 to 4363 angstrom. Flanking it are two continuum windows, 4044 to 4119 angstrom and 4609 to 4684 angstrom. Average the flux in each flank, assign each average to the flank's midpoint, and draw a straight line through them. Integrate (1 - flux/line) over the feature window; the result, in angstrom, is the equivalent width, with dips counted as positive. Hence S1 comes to 2.81 angstrom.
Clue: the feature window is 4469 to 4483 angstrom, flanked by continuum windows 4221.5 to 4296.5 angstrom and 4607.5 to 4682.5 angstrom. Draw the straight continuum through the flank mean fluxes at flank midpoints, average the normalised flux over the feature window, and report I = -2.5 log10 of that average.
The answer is 0.26 mag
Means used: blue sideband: 1.12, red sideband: 1.48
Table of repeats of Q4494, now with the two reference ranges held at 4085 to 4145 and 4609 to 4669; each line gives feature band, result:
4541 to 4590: 0.21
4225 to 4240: 0.15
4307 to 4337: 0.14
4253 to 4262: 0.09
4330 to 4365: 0.19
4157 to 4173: 0.07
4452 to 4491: 0.33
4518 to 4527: 0.26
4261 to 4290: 0.13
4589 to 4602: 0.17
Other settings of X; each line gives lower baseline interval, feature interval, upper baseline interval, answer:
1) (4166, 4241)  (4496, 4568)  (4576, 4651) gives 7.9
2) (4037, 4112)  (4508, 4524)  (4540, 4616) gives 1.8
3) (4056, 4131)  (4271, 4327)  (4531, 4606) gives 2.9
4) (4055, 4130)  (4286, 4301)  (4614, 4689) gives 1.9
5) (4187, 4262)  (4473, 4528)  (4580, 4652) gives 9.0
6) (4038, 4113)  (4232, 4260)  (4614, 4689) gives 5.4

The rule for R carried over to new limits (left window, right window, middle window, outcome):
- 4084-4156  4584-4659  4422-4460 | 8.3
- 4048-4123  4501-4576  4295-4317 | 0.9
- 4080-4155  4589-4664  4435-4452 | 3.5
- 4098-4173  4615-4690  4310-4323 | 1.7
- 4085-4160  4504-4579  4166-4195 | 2.5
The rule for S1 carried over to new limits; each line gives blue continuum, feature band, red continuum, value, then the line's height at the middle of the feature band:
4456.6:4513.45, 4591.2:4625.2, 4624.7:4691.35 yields 3.41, 1.4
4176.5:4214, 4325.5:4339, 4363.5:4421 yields -1.03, 1.05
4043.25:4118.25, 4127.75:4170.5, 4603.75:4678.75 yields 6.31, 1.31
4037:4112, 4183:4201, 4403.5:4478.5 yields 2.24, 1.21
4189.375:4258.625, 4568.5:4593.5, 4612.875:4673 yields 4.73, 1.42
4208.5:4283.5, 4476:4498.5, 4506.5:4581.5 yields 2.74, 1.13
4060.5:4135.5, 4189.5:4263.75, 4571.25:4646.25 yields 9.30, 1.26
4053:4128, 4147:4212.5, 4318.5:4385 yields 7.31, 1.21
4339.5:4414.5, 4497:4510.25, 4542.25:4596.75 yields 1.07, 1.14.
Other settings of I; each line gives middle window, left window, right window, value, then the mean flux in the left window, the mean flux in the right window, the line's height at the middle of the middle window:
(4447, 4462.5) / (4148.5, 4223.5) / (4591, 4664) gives 0.25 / 1.08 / 1.37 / 1.26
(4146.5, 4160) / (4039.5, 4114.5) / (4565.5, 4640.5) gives 0.19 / 1.31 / 1.25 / 1.3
